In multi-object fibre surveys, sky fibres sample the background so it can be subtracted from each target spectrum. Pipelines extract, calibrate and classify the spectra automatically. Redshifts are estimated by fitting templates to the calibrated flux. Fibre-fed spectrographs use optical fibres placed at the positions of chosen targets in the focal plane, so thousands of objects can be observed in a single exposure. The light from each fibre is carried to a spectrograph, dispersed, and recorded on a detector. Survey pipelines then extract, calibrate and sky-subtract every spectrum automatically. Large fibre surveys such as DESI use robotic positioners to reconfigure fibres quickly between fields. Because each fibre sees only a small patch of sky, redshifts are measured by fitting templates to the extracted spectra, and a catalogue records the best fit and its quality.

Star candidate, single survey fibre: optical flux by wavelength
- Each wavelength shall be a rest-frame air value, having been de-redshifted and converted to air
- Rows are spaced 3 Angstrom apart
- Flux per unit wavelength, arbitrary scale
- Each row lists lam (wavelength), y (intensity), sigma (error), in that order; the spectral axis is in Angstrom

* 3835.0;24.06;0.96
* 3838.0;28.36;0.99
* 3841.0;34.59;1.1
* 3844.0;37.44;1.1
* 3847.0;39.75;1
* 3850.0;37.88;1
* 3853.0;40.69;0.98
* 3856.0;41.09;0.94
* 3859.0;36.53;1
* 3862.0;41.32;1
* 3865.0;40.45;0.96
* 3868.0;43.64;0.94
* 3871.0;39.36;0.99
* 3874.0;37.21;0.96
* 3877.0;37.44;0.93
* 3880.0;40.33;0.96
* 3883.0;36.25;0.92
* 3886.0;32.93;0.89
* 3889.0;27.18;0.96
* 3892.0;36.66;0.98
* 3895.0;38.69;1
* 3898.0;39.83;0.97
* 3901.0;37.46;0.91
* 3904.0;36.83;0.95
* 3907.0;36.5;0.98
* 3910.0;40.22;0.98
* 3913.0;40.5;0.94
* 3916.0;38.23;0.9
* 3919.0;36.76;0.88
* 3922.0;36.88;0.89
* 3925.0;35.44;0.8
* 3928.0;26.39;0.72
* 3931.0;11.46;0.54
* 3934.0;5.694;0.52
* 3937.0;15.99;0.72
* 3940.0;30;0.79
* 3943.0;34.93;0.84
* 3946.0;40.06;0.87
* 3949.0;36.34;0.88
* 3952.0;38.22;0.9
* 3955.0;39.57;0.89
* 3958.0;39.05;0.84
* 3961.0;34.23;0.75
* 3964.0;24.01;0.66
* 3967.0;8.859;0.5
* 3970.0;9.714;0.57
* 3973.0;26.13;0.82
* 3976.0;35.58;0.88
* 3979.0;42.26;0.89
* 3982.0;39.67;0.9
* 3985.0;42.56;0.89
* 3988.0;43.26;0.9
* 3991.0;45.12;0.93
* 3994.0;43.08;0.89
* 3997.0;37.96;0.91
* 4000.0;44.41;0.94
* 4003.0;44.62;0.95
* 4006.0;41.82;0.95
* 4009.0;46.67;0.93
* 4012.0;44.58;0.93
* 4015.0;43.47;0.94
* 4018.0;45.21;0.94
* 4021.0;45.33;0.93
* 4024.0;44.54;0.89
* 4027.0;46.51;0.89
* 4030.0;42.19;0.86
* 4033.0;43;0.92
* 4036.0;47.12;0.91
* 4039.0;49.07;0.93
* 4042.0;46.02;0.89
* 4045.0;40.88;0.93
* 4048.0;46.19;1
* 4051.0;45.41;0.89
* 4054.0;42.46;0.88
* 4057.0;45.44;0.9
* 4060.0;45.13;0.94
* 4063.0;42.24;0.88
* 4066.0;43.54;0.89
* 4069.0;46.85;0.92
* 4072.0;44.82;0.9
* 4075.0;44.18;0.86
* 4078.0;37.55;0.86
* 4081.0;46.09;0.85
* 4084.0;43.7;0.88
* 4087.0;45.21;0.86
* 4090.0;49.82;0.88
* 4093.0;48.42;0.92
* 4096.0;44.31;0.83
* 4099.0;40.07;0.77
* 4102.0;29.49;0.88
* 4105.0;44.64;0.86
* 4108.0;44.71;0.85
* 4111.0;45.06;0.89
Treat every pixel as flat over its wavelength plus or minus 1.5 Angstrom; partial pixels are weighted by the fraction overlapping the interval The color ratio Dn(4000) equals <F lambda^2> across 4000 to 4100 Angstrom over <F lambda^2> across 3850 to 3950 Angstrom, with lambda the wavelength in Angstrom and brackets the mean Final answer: 1.38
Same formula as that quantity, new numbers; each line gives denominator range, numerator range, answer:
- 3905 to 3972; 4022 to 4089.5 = 1.58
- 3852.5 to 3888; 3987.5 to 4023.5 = 1.21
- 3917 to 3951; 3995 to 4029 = 1.61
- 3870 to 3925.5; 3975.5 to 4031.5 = 1.23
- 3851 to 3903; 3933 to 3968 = 0.81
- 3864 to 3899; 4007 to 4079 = 1.29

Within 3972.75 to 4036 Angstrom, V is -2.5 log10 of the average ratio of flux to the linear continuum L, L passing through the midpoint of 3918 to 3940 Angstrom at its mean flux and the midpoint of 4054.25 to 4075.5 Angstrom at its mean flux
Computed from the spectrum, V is -0.20 mag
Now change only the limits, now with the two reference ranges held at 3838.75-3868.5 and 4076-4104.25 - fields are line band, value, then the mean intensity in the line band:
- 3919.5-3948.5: 0.43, 27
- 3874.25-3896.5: 0.11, 35.7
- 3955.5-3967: 0.33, 30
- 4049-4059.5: -0.06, 44.6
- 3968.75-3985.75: 0.25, 32.6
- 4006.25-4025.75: -0.08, 44.8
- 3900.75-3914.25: 0.04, 38.3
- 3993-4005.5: -0.03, 42.4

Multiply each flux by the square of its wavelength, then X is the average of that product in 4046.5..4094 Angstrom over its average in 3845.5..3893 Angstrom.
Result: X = 1.30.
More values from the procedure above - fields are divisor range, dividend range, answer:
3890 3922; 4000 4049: 1.25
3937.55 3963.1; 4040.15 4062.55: 1.32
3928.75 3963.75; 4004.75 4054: 1.59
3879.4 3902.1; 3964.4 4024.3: 1.13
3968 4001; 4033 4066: 1.26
